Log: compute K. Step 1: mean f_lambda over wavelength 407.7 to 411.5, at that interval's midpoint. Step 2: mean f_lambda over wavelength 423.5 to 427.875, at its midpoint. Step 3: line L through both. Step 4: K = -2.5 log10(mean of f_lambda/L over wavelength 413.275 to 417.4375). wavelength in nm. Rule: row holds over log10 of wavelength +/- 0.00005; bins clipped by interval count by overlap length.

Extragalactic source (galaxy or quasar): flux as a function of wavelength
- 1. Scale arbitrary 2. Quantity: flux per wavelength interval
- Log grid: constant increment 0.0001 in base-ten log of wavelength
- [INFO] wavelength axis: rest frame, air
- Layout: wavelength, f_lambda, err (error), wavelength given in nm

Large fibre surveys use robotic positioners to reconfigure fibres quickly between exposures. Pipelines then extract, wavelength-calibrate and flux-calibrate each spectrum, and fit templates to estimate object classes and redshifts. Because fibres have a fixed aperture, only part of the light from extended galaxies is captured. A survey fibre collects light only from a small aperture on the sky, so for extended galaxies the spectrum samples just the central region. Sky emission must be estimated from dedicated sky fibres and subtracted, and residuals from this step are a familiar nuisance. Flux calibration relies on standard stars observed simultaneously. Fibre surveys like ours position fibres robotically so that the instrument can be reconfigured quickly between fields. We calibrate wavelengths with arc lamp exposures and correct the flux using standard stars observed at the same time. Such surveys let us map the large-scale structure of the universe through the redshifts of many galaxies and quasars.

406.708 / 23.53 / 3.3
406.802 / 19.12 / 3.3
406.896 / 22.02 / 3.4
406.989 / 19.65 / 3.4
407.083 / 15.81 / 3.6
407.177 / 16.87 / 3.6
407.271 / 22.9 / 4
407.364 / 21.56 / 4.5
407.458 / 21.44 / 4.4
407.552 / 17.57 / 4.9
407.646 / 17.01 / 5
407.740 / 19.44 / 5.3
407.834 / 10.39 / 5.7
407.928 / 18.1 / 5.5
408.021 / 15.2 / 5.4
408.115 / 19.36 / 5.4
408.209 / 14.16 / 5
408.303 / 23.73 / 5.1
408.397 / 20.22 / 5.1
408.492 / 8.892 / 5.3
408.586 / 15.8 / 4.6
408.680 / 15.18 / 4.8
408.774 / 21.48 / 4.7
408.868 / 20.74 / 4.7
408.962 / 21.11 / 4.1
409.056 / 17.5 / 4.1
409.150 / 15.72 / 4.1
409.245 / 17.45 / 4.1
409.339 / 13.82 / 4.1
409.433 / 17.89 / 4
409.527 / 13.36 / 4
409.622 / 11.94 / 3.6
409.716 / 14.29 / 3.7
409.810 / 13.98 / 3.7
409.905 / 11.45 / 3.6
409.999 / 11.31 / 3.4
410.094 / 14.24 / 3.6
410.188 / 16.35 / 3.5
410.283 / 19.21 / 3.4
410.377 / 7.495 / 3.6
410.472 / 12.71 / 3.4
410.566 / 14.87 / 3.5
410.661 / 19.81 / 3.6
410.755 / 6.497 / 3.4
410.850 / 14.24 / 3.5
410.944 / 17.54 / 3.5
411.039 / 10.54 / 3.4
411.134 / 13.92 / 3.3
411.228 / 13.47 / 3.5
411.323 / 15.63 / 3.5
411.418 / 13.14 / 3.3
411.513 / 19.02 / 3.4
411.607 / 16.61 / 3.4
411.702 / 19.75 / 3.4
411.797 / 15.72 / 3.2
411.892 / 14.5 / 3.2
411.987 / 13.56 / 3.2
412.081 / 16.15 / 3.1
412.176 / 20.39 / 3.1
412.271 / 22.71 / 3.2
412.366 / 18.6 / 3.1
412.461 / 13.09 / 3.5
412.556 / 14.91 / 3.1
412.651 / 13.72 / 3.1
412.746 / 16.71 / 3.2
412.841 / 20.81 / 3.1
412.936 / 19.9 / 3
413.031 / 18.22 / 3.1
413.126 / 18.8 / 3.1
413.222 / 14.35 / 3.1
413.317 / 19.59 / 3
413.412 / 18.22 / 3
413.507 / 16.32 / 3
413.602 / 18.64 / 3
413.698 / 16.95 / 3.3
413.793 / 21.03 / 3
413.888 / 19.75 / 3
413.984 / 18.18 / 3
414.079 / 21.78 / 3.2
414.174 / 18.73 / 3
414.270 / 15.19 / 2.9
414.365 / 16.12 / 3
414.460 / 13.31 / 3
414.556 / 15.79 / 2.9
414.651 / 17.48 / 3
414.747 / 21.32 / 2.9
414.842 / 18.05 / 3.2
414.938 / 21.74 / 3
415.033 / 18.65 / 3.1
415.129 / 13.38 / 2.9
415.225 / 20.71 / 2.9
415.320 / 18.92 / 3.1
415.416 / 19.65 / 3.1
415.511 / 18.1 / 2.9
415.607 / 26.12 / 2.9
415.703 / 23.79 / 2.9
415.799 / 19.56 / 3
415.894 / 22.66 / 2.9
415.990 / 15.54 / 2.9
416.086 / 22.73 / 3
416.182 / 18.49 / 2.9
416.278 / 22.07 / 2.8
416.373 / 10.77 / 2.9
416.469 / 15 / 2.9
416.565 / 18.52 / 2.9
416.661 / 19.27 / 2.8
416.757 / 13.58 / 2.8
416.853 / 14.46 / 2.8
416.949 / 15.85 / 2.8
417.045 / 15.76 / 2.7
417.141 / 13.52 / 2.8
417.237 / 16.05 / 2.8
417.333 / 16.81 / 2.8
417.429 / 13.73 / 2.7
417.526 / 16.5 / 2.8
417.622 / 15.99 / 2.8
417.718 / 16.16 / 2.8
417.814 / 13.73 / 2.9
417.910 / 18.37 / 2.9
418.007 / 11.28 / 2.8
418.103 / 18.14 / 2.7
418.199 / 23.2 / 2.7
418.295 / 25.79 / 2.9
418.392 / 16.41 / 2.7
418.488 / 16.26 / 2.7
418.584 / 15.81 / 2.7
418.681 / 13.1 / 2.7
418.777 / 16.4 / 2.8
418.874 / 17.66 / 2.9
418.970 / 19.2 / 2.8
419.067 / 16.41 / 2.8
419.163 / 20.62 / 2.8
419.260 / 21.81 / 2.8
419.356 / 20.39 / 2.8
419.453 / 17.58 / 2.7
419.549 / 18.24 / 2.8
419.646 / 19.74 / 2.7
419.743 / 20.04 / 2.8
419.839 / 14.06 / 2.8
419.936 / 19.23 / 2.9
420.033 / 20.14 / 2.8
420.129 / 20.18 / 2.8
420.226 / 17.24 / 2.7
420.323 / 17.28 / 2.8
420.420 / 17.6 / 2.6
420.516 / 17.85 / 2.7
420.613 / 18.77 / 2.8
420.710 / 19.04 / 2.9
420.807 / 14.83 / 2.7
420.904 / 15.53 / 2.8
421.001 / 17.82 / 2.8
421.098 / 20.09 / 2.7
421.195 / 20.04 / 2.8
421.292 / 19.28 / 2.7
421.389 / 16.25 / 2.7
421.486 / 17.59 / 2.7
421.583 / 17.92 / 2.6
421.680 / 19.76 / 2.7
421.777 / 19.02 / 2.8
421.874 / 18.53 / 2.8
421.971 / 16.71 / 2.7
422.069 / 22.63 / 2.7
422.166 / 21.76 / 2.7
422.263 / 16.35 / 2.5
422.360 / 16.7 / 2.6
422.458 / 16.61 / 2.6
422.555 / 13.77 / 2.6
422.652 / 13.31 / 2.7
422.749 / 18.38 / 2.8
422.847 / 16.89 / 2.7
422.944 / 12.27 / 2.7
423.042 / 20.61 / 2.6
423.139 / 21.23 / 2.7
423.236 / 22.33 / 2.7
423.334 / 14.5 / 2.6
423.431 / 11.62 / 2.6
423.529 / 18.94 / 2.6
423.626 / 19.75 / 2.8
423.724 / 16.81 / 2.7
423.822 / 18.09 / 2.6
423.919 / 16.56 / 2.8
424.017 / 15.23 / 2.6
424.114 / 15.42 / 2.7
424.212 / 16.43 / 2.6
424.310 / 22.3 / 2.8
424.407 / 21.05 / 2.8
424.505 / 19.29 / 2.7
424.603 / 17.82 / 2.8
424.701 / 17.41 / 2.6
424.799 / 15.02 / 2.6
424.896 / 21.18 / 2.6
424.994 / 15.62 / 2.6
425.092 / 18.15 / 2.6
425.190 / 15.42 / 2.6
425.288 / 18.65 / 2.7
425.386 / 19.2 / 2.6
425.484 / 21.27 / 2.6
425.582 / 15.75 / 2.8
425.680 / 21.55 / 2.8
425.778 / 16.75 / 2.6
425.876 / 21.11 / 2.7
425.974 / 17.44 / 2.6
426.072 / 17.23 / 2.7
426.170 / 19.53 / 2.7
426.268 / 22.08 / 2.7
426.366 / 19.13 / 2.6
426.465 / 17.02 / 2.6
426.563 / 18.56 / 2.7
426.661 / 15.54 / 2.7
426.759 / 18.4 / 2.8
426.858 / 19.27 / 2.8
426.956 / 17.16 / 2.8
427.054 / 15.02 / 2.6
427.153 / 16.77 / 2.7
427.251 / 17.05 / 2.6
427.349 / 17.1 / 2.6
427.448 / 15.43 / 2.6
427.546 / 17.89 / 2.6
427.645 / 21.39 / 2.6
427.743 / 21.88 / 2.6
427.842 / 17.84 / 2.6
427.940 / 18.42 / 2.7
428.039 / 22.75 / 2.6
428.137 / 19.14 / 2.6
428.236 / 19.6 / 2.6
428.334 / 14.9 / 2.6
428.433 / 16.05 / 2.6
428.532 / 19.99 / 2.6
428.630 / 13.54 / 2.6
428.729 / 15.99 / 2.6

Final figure -0.11 mag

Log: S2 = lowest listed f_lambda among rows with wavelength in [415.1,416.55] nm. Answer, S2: 10.77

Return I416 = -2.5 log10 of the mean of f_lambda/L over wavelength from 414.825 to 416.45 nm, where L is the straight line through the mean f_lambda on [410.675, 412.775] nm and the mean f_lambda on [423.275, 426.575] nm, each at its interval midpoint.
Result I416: -0.19 mag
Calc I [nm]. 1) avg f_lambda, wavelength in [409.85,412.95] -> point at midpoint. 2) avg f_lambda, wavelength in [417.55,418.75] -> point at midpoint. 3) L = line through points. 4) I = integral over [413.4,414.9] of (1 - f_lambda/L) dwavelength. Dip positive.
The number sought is -0.179 nm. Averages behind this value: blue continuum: 15.4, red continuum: 17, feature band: 17.9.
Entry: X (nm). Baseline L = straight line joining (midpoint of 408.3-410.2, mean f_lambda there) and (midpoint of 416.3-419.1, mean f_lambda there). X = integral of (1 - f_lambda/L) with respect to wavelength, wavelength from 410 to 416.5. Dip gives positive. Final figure -0.44 nm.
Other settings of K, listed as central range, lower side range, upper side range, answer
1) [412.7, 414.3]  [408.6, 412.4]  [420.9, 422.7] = -0.14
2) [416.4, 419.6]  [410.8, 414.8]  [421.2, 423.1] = 0.03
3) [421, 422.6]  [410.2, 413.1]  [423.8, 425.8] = -0.05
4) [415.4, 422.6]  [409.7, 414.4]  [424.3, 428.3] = -0.04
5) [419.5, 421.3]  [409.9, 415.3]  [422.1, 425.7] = -0.06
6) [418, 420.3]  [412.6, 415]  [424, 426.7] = -0.01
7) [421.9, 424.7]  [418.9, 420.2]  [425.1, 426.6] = 0.07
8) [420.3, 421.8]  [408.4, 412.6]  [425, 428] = -0.05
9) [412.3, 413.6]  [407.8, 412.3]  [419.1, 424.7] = -0.07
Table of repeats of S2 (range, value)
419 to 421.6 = 14.06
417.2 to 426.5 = 11.28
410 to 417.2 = 6.497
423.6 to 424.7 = 15.23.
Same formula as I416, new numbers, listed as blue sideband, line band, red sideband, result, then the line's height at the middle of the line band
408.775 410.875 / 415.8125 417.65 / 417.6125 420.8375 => 0.02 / 17.2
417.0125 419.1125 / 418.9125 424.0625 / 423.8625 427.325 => -0.04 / 17.3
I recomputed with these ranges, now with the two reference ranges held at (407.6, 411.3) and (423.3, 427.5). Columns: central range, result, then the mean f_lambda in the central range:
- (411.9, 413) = -0.10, 17.2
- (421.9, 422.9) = 0.00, 17.3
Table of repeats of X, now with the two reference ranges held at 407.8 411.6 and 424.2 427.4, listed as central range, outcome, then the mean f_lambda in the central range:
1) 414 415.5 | -0.17 nm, 18.1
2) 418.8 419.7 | -0.10 nm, 19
